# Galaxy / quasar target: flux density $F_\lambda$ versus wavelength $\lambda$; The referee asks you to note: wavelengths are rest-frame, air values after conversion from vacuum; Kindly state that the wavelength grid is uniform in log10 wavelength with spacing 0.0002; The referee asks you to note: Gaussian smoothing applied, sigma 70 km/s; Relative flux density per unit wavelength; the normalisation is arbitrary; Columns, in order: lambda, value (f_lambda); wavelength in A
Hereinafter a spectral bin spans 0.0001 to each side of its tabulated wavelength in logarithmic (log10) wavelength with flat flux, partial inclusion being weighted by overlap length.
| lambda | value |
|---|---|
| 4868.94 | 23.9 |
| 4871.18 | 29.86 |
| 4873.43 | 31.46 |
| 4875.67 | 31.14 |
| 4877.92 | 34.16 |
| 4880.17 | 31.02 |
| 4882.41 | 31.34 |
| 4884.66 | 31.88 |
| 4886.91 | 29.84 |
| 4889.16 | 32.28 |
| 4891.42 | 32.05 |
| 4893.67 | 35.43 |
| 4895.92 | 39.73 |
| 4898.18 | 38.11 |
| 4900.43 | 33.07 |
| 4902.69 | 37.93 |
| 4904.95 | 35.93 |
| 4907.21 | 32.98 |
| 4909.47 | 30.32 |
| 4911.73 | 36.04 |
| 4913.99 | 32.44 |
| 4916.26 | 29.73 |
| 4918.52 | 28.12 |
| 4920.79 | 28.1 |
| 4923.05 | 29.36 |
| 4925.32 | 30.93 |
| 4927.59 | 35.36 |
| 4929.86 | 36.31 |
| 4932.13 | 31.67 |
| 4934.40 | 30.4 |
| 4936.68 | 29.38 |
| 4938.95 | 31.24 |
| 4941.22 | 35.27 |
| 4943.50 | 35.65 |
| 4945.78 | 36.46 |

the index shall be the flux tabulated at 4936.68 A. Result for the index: 29.38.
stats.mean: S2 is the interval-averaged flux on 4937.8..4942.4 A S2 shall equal 33.3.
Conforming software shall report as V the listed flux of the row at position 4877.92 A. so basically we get 34.16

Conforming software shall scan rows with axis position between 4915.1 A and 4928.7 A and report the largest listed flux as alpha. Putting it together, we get 35.36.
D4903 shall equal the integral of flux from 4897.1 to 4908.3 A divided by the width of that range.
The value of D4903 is 35.6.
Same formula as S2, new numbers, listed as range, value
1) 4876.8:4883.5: 32.2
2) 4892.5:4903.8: 36.9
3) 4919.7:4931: 32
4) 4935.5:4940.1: 30.3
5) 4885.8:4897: 33.8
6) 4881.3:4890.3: 31.3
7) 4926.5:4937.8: 32.6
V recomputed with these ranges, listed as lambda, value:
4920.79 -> 28.1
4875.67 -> 31.14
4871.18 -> 29.86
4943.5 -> 35.65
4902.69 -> 37.93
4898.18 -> 38.11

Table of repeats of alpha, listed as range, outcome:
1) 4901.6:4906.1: 37.93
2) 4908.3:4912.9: 36.04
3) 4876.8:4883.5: 34.16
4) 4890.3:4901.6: 39.73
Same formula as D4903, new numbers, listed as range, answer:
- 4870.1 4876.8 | 30.8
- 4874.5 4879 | 32.6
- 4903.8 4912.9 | 33.8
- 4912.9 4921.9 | 29.6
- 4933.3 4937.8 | 29.8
